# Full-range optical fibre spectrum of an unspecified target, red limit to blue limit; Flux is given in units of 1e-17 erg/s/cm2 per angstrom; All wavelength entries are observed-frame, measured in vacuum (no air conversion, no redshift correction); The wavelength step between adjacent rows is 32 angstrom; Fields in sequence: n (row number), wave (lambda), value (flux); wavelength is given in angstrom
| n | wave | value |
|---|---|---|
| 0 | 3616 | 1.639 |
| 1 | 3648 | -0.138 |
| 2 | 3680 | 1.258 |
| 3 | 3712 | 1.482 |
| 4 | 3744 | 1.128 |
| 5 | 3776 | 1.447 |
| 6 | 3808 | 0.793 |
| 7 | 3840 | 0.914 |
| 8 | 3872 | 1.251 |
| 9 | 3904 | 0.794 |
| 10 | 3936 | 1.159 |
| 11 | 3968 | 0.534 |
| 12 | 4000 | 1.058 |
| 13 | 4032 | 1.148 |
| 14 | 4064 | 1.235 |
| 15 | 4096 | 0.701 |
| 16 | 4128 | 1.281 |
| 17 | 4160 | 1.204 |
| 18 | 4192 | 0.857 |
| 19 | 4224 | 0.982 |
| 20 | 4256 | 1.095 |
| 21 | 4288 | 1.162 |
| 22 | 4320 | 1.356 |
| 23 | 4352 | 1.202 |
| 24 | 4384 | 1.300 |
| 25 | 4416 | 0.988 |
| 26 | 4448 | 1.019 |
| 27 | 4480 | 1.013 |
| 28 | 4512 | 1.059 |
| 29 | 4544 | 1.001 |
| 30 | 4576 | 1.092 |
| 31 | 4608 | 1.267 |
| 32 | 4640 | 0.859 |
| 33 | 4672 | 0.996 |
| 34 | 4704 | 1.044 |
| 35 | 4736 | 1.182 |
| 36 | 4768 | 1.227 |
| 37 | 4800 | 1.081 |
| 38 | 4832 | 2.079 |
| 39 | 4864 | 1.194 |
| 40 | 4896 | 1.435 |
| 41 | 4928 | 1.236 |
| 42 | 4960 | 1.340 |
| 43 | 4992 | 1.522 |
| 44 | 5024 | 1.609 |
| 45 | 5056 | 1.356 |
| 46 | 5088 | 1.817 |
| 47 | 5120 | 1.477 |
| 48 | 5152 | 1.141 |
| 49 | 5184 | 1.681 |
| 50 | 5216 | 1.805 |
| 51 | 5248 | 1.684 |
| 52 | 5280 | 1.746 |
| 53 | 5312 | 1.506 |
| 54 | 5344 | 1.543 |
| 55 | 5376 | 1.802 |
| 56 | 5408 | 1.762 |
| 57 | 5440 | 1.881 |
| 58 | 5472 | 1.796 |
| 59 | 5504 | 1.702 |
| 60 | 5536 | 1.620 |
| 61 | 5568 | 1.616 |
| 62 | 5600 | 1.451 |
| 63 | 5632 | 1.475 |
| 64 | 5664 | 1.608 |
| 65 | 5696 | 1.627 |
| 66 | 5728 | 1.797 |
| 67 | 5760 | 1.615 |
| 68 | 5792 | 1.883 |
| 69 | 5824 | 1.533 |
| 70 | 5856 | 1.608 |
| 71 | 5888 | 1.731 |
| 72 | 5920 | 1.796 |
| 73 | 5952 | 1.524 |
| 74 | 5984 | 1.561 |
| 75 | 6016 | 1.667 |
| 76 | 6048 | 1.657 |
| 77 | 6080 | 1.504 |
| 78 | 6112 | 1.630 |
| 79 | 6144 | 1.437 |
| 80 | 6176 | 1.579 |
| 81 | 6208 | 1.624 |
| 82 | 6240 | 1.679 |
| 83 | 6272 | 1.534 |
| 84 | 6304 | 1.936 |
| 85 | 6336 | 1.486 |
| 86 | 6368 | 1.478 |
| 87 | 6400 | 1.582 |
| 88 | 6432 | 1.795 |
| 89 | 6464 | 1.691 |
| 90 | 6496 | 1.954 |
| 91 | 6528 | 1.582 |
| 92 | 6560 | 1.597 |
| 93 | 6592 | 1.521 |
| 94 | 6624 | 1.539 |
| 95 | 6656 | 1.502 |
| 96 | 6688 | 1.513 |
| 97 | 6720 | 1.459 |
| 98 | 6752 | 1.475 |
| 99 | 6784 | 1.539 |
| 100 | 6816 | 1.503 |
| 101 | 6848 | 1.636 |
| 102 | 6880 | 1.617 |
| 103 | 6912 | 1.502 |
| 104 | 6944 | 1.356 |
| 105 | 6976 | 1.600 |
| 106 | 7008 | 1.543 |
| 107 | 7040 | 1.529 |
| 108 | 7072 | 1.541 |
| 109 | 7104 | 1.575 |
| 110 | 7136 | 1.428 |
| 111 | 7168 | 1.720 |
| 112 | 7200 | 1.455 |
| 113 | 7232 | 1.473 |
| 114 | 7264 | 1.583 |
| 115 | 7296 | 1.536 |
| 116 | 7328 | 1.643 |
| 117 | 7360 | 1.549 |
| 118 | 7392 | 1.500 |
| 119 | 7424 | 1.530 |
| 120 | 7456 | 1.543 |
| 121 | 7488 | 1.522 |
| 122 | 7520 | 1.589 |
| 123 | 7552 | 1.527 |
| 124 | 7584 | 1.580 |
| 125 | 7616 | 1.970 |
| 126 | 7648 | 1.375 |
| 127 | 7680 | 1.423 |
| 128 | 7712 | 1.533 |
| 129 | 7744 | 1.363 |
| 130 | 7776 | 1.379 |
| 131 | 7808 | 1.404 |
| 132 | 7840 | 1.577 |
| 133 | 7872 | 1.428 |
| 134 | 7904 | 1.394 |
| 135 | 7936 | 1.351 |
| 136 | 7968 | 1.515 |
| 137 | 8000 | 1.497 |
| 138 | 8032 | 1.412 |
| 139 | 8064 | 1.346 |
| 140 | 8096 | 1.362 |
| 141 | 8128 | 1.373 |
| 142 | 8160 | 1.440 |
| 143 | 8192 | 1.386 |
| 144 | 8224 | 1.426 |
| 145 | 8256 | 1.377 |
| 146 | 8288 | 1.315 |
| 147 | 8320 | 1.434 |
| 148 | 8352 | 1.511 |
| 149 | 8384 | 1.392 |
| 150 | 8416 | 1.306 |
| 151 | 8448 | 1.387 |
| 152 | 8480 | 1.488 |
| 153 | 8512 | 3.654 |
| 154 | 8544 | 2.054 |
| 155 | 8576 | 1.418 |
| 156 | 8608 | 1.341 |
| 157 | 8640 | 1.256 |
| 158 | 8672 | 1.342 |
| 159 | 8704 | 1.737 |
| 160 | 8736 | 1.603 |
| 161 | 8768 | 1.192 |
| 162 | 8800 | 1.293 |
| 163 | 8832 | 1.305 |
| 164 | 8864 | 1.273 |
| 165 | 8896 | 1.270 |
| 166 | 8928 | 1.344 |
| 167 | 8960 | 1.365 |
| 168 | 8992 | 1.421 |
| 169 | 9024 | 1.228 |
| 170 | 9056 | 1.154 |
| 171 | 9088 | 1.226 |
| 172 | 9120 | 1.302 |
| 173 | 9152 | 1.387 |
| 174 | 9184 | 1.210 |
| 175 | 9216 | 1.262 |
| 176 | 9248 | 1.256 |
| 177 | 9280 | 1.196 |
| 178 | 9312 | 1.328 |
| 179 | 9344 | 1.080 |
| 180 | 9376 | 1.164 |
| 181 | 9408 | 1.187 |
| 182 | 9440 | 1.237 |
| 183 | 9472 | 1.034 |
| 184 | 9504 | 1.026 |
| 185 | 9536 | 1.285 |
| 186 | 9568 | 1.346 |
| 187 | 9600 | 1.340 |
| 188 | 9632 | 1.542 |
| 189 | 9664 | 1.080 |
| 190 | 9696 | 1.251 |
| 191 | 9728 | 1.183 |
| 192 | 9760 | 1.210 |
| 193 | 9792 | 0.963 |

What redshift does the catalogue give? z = 0.297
